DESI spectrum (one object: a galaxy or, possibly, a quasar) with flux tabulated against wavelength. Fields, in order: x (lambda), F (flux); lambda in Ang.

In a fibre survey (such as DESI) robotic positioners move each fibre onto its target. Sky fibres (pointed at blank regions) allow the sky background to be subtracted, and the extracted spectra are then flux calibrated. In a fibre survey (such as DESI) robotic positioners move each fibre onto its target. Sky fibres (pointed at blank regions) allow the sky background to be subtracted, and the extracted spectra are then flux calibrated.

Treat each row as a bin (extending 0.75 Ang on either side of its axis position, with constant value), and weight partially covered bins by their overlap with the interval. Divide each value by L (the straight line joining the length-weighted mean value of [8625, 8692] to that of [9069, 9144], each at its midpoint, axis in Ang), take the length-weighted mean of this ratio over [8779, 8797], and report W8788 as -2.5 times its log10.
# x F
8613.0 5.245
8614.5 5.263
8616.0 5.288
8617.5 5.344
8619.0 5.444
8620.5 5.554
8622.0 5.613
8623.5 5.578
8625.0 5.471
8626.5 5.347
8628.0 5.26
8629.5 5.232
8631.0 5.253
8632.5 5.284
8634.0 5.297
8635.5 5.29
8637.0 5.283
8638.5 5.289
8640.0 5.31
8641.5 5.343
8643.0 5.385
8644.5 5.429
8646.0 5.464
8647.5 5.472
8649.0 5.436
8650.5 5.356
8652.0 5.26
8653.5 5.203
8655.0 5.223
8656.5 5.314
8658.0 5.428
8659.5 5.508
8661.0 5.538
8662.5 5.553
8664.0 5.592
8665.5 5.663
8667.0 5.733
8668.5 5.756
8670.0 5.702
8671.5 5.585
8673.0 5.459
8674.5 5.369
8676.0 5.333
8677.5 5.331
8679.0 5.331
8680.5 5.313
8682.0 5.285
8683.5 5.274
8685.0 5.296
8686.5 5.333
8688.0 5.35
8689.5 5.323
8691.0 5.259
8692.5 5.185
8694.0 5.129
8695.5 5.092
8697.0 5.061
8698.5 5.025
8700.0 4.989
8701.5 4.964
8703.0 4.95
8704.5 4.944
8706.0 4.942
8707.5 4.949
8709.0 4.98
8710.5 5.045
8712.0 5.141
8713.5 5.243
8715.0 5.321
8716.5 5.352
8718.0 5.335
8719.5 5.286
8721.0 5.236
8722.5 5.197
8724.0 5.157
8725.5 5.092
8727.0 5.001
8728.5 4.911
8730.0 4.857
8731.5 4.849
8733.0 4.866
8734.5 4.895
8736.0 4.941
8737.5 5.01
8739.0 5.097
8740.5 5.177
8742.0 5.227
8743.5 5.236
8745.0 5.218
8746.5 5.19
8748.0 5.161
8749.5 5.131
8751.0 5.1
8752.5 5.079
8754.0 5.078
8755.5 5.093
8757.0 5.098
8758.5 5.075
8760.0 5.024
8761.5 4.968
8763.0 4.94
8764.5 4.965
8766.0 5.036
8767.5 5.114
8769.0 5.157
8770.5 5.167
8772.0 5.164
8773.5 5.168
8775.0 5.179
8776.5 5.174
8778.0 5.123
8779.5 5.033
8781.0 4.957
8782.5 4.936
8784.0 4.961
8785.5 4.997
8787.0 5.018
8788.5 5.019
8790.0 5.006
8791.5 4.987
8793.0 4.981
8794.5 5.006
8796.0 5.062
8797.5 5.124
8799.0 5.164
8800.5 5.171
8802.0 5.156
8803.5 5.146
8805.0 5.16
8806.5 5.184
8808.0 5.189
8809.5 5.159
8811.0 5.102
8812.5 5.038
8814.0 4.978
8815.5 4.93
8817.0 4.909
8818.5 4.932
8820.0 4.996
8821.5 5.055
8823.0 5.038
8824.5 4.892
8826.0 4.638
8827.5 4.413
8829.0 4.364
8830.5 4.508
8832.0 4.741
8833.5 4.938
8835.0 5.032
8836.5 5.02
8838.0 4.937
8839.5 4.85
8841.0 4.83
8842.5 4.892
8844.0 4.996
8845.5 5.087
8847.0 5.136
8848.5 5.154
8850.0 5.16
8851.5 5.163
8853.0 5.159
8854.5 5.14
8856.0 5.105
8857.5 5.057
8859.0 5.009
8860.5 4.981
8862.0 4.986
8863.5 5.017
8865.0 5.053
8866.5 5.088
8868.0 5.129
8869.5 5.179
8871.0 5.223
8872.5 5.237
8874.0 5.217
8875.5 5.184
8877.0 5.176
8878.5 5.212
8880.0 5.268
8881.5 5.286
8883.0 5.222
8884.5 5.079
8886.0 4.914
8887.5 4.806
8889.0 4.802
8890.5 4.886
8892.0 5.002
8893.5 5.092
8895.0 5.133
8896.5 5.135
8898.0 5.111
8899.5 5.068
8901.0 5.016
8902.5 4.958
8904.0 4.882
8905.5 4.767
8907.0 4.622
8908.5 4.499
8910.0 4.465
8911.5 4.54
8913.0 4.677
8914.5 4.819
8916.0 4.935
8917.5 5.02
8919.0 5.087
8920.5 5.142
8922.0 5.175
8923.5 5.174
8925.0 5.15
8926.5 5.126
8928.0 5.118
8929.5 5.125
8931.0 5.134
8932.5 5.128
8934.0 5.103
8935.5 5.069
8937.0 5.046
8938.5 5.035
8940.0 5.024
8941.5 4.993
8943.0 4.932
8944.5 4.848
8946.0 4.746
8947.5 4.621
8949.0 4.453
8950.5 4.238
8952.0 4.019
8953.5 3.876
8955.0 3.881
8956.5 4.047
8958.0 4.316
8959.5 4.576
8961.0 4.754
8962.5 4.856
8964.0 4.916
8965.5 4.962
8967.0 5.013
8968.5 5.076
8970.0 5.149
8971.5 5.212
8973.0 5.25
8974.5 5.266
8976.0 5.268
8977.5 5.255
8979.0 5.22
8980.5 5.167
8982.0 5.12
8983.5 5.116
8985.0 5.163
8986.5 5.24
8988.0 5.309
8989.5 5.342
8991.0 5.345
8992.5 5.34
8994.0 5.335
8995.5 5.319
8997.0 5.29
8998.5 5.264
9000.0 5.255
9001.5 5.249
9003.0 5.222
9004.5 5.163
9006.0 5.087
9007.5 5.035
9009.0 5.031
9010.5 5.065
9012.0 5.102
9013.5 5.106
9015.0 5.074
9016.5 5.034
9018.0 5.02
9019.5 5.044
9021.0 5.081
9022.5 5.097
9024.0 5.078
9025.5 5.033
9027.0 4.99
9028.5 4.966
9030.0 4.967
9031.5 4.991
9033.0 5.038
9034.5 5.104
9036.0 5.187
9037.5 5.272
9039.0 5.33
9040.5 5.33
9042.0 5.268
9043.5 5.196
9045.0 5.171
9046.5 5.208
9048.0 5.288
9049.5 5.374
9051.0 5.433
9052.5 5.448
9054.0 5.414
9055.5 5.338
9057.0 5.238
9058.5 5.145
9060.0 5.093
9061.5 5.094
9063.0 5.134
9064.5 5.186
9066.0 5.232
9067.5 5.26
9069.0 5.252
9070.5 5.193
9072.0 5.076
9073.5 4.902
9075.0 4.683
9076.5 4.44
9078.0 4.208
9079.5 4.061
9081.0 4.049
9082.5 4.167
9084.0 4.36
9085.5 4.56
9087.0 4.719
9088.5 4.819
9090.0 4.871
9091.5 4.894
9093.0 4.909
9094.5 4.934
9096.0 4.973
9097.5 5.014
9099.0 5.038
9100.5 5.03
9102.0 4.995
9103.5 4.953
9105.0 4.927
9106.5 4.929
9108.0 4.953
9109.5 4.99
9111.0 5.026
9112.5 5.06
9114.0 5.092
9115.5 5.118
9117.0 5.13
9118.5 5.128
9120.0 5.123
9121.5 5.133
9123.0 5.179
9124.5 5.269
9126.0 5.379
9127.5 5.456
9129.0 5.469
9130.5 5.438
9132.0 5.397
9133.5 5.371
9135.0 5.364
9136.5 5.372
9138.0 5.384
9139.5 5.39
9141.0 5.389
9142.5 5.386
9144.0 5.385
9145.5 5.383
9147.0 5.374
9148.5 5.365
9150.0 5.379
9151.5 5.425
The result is 0.059 mag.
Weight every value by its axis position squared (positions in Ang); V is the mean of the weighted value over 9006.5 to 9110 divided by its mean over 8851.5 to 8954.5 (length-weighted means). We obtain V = 1.04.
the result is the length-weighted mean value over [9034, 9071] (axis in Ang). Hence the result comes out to 5.25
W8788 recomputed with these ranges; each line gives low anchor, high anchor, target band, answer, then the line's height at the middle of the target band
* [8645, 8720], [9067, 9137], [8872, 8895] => 0.01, 5.14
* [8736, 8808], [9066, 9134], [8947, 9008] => 0.01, 5.01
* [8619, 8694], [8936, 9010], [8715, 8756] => 0.04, 5.29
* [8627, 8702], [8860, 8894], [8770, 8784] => 0.02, 5.21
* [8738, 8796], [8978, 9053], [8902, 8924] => 0.06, 5.14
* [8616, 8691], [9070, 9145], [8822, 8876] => 0.05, 5.23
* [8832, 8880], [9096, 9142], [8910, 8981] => 0.05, 5.11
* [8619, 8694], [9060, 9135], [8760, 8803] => 0.05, 5.28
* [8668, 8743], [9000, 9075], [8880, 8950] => 0.04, 5.16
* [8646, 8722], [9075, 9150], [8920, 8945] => 0.01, 5.14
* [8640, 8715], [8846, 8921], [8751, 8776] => 0.02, 5.18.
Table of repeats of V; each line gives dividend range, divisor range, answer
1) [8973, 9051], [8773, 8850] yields 1.08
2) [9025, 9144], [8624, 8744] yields 1.06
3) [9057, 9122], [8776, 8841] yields 1.05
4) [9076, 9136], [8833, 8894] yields 1.03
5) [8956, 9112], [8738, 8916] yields 1.05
